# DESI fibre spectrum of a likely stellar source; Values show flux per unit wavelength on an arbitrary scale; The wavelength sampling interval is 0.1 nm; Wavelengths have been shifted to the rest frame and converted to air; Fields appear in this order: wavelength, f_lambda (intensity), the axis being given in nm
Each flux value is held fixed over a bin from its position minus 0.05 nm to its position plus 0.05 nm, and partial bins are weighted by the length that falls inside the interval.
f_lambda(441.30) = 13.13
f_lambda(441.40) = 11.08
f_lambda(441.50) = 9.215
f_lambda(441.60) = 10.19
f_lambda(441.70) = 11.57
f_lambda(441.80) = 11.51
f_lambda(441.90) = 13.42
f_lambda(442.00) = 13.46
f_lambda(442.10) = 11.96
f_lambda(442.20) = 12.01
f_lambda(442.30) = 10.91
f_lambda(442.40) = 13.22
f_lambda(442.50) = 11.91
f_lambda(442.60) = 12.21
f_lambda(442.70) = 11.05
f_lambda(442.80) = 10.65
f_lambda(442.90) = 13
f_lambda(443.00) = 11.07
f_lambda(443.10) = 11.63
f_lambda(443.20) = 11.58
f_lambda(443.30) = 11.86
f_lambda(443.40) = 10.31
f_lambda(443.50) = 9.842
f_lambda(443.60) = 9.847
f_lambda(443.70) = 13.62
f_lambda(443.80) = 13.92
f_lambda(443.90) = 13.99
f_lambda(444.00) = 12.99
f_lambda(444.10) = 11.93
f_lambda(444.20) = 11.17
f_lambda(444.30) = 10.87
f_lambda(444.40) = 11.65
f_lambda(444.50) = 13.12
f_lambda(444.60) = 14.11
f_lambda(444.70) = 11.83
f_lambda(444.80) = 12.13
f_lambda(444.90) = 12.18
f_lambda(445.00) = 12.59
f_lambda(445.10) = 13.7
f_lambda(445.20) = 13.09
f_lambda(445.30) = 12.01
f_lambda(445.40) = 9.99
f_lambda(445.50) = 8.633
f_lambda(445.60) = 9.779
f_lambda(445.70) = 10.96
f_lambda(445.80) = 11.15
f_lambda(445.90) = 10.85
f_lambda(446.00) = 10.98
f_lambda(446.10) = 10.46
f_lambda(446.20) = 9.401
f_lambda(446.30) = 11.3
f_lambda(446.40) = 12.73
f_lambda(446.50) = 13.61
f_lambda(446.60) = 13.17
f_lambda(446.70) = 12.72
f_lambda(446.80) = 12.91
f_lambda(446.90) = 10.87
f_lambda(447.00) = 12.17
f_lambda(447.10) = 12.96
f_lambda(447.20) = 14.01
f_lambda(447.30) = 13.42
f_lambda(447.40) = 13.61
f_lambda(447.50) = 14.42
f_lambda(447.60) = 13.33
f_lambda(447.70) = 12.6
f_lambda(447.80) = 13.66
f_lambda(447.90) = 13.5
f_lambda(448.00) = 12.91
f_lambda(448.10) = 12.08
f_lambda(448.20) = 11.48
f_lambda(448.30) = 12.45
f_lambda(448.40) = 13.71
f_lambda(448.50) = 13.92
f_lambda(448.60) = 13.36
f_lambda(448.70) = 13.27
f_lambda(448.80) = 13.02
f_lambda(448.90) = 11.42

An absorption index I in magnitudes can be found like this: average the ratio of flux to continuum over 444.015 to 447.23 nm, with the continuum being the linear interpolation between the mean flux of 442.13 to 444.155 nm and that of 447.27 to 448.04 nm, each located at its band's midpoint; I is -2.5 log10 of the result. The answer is 0.08 mag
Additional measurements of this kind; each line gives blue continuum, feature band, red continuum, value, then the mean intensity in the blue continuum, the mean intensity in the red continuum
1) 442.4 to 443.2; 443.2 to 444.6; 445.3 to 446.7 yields -0.04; 11.7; 11.1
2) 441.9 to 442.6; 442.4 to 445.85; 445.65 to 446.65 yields 0.01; 12.3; 11.5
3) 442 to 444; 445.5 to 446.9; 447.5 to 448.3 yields 0.10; 11.9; 12.9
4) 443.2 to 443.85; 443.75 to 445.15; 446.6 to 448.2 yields -0.06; 11.6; 13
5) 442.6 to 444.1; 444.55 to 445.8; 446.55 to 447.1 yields 0.04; 11.8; 12.4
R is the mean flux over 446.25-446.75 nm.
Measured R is 12.7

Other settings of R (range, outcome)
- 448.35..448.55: 13.8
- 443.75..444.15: 13.2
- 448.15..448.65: 13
